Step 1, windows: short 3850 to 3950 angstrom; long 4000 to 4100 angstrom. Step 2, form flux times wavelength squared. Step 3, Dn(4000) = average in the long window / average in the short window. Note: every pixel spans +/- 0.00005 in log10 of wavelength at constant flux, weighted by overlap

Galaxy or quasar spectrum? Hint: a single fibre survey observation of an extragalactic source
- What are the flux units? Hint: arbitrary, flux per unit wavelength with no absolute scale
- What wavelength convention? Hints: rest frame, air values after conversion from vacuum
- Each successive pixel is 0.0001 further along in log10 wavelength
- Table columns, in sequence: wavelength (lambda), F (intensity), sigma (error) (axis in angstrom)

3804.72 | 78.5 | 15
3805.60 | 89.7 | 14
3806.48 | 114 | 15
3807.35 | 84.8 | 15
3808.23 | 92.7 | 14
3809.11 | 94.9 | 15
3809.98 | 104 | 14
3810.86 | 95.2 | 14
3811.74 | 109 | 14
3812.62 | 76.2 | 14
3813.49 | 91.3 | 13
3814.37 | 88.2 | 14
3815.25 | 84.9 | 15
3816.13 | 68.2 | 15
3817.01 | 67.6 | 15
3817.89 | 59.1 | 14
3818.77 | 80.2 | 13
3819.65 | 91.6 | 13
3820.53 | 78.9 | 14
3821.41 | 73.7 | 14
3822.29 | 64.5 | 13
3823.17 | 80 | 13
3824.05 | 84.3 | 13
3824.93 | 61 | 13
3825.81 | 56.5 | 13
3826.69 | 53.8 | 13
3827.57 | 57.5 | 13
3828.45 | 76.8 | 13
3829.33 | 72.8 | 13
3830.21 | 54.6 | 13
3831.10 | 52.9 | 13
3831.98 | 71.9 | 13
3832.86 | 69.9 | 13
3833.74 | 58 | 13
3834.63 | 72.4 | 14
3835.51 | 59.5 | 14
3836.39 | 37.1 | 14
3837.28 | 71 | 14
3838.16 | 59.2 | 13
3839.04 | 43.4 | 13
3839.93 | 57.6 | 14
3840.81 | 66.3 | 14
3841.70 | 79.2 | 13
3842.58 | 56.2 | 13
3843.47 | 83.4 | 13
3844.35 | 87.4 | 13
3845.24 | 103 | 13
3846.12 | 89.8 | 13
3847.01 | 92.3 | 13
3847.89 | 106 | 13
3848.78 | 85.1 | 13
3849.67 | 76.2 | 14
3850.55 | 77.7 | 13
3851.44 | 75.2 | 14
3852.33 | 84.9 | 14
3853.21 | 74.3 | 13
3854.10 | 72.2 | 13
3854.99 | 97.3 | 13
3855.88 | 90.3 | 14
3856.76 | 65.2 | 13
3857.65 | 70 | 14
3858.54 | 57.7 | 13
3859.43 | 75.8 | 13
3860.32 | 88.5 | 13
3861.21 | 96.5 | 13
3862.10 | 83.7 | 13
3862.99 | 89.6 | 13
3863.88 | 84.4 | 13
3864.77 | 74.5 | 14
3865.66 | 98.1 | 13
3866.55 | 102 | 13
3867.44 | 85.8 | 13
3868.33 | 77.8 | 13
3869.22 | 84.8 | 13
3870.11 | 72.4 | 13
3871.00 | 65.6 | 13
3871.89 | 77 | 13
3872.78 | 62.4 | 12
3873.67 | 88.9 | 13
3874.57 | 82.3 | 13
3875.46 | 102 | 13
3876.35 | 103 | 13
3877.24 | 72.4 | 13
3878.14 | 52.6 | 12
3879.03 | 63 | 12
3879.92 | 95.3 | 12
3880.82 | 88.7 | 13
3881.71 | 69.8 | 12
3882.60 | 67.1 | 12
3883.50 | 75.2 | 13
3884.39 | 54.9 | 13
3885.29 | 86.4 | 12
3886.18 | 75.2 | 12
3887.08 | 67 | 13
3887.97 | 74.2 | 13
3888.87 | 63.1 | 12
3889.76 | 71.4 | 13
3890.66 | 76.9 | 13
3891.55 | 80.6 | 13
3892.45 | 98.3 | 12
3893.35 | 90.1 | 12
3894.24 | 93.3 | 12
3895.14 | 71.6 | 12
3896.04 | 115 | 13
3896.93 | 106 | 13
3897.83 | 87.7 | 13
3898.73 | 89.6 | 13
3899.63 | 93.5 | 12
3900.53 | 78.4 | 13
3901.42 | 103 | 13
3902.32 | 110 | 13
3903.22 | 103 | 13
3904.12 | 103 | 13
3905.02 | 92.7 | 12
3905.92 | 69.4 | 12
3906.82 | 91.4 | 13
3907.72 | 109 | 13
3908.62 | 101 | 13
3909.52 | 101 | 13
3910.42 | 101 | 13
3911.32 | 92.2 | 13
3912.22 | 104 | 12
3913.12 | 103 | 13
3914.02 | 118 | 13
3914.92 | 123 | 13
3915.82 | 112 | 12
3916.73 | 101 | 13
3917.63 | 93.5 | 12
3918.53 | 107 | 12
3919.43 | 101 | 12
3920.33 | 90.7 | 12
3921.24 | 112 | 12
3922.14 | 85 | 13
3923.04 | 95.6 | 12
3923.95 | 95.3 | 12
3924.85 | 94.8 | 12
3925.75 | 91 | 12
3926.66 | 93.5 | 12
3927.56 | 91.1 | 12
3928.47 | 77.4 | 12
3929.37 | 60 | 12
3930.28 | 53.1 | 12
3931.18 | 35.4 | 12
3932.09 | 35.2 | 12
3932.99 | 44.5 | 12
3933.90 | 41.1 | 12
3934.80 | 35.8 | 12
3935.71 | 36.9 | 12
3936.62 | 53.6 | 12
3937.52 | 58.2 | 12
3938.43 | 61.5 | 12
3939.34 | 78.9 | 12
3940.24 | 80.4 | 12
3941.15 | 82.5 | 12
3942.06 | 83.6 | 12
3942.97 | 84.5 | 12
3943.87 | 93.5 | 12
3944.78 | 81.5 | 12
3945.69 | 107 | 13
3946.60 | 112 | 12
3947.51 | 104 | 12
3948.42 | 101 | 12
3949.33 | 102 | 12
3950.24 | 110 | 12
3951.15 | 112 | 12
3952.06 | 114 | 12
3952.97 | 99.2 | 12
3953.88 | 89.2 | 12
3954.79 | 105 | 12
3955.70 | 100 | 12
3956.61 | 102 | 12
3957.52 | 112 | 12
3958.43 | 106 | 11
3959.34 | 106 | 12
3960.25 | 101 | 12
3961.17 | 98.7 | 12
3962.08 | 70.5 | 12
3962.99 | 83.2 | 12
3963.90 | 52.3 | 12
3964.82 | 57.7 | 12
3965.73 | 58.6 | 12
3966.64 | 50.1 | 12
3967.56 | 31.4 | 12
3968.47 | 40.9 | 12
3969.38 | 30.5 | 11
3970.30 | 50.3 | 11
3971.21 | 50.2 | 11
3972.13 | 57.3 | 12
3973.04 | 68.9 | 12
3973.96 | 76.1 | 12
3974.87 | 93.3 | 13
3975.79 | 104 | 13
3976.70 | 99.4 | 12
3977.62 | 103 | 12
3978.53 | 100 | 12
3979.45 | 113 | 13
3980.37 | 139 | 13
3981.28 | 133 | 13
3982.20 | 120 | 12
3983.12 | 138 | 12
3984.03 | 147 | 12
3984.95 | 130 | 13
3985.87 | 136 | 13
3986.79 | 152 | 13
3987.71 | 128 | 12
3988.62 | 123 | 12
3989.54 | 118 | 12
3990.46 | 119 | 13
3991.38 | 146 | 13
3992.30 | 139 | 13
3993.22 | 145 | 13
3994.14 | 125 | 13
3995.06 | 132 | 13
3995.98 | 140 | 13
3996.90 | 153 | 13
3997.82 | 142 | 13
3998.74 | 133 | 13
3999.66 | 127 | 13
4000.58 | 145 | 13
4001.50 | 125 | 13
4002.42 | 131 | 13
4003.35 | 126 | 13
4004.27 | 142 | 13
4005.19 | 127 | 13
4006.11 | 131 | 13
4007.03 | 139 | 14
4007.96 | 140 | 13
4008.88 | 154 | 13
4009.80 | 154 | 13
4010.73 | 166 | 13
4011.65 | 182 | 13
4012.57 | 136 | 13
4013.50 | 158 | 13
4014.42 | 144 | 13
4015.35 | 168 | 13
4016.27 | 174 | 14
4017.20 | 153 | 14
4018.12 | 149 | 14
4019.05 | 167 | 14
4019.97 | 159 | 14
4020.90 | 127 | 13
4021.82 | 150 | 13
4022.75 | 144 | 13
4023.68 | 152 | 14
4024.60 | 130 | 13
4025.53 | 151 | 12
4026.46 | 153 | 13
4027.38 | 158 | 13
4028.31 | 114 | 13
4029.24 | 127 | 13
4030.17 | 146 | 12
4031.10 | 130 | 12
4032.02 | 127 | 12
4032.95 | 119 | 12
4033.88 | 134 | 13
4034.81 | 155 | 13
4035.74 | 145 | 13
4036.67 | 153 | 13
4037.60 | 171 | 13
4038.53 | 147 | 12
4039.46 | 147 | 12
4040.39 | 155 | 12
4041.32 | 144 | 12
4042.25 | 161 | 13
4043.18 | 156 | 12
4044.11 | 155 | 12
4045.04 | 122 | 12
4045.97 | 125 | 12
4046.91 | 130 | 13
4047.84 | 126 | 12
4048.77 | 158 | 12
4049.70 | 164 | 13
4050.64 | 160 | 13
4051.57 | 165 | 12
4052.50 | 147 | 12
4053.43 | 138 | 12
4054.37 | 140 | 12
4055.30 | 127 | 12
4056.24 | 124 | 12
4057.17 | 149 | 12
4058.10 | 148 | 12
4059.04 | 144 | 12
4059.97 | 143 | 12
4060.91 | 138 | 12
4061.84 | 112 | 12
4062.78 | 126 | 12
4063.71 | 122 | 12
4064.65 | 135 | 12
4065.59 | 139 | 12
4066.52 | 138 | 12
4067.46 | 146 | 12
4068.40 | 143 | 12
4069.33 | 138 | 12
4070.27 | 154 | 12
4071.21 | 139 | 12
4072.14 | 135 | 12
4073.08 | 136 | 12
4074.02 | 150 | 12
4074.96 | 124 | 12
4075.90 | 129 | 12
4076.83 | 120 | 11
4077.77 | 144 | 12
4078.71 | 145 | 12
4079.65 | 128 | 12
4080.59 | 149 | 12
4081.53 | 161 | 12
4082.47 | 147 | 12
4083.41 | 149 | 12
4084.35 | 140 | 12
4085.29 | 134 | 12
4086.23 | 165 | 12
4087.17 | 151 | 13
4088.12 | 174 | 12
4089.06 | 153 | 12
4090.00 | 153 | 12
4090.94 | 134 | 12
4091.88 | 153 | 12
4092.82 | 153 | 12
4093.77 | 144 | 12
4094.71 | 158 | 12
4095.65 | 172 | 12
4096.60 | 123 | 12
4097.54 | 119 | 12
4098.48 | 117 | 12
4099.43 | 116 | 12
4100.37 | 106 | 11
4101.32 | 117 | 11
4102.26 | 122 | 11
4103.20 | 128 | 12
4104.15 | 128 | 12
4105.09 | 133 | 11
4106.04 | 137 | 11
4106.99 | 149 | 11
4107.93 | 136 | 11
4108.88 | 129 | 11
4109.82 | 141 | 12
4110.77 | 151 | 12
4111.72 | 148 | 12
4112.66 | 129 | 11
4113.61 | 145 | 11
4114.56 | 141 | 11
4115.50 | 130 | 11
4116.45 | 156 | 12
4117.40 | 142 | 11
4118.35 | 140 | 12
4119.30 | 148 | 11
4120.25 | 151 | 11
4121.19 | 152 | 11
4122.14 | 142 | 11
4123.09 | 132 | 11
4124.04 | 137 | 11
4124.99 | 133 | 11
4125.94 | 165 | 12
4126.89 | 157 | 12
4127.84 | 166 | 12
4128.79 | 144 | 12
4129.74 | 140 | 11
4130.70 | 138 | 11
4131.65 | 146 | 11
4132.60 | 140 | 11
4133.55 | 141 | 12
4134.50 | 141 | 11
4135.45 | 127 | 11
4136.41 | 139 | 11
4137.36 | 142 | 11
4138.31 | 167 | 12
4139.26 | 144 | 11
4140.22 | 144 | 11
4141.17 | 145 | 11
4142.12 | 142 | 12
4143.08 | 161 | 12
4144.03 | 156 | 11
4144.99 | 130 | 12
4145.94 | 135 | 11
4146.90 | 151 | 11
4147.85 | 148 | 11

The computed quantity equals 1.84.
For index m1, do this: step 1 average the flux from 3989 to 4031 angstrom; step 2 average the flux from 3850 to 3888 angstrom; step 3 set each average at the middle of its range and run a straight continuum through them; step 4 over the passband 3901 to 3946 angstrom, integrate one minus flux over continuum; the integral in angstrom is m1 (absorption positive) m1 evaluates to 7.6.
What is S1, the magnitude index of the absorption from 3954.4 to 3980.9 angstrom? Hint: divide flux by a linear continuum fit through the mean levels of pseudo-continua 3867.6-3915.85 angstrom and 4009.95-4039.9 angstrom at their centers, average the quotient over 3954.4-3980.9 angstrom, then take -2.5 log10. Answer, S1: 0.44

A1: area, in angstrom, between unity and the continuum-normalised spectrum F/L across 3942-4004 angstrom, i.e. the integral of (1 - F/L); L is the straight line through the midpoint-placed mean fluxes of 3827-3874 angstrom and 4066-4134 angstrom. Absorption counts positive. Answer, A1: 2.04 angstrom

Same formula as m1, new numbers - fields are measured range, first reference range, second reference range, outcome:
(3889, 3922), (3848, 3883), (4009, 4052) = 0.13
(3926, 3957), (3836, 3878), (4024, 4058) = 8.27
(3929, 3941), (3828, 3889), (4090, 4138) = 5.38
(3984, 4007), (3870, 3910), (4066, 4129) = -4.26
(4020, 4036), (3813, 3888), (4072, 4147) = -2.45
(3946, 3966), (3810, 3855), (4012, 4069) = 3.39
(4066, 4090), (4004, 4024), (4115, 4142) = 0.56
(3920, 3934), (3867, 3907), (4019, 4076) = 3.12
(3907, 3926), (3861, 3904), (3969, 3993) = -1.91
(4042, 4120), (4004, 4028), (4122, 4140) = 3.49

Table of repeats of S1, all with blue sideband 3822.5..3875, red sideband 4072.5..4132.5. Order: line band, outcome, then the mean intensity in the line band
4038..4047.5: -0.15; 144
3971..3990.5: -0.02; 112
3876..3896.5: 0.09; 78.4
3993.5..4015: -0.22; 142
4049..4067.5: -0.09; 140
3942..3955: 0.01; 100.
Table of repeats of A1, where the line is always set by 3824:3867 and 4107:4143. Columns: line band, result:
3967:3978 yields 4.09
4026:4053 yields -4.84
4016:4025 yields -2.47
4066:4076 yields -0.71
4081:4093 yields -1.51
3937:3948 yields 1.47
